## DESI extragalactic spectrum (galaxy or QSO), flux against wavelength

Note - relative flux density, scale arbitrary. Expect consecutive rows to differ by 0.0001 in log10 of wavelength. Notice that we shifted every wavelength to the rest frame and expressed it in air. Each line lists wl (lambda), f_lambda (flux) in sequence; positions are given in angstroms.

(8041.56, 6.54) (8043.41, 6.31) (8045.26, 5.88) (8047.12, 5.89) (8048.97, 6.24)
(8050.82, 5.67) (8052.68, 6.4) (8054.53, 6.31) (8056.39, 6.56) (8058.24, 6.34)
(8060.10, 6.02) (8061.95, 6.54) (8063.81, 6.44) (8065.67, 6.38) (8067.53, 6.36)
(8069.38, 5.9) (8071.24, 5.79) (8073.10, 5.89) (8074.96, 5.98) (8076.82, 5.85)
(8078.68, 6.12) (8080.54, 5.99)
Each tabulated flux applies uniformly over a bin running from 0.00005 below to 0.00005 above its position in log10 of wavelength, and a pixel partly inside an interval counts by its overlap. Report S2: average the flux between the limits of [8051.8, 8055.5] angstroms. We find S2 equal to 6.36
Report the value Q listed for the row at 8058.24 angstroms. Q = 6.34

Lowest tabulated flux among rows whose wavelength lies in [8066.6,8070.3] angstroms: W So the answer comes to 5.9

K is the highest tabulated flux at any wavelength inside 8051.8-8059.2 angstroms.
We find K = 6.56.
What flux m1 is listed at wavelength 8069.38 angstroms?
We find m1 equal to 5.9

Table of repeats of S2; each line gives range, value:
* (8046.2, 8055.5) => 6.1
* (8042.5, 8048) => 6.02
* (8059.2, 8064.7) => 6.34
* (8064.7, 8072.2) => 6.11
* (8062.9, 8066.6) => 6.4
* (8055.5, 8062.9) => 6.37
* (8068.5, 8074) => 5.86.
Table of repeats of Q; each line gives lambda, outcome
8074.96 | 5.98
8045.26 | 5.88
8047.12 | 5.89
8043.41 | 6.31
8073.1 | 5.89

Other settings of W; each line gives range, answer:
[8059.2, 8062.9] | 6.02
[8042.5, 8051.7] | 5.67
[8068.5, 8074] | 5.79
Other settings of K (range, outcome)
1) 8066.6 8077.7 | 6.36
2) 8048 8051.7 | 6.24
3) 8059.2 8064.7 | 6.54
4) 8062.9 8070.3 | 6.44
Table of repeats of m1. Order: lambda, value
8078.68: 6.12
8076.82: 5.85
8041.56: 6.54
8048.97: 6.24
